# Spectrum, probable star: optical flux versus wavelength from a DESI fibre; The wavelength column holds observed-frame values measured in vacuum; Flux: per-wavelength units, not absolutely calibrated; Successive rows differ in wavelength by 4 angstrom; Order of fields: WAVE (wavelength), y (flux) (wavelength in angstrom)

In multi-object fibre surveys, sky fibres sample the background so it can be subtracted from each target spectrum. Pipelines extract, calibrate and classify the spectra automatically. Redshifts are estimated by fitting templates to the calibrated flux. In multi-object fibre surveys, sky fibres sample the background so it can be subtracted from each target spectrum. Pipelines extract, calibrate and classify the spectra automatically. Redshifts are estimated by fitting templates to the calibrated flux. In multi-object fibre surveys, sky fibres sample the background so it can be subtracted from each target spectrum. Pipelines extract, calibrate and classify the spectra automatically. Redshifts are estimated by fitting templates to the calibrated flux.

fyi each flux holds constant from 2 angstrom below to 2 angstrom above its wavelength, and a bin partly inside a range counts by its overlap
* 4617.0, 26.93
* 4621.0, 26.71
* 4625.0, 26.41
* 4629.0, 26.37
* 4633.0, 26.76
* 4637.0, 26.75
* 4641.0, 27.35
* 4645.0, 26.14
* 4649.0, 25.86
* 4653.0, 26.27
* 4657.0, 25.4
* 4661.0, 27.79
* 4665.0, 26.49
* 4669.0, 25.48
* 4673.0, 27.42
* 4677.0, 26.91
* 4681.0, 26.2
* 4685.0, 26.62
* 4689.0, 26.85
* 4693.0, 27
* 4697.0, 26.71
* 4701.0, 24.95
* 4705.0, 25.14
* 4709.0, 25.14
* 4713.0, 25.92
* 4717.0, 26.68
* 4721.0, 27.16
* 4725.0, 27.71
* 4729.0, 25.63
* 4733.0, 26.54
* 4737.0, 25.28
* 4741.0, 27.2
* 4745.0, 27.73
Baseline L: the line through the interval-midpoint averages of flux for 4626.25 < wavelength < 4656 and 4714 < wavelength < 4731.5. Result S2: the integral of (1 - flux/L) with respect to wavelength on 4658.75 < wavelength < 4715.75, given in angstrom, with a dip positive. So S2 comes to 0.6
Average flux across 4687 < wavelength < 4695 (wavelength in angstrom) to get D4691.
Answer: 26.9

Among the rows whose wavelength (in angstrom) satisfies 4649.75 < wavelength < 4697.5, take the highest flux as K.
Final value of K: 27.79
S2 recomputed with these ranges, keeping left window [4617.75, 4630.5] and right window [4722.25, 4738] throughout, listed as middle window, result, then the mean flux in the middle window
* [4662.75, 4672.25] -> 0.1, 26.2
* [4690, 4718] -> 0.5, 25.9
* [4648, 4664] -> 0.1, 26.4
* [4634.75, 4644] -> -0.1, 26.9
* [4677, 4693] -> -0.1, 26.7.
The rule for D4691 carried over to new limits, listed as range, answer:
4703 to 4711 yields 25.1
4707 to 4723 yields 26.2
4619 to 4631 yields 26.5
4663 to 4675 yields 26.5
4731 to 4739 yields 25.9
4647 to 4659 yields 25.8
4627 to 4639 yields 26.6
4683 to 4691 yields 26.7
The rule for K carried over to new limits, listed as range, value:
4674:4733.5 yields 27.71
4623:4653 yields 27.35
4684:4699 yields 27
